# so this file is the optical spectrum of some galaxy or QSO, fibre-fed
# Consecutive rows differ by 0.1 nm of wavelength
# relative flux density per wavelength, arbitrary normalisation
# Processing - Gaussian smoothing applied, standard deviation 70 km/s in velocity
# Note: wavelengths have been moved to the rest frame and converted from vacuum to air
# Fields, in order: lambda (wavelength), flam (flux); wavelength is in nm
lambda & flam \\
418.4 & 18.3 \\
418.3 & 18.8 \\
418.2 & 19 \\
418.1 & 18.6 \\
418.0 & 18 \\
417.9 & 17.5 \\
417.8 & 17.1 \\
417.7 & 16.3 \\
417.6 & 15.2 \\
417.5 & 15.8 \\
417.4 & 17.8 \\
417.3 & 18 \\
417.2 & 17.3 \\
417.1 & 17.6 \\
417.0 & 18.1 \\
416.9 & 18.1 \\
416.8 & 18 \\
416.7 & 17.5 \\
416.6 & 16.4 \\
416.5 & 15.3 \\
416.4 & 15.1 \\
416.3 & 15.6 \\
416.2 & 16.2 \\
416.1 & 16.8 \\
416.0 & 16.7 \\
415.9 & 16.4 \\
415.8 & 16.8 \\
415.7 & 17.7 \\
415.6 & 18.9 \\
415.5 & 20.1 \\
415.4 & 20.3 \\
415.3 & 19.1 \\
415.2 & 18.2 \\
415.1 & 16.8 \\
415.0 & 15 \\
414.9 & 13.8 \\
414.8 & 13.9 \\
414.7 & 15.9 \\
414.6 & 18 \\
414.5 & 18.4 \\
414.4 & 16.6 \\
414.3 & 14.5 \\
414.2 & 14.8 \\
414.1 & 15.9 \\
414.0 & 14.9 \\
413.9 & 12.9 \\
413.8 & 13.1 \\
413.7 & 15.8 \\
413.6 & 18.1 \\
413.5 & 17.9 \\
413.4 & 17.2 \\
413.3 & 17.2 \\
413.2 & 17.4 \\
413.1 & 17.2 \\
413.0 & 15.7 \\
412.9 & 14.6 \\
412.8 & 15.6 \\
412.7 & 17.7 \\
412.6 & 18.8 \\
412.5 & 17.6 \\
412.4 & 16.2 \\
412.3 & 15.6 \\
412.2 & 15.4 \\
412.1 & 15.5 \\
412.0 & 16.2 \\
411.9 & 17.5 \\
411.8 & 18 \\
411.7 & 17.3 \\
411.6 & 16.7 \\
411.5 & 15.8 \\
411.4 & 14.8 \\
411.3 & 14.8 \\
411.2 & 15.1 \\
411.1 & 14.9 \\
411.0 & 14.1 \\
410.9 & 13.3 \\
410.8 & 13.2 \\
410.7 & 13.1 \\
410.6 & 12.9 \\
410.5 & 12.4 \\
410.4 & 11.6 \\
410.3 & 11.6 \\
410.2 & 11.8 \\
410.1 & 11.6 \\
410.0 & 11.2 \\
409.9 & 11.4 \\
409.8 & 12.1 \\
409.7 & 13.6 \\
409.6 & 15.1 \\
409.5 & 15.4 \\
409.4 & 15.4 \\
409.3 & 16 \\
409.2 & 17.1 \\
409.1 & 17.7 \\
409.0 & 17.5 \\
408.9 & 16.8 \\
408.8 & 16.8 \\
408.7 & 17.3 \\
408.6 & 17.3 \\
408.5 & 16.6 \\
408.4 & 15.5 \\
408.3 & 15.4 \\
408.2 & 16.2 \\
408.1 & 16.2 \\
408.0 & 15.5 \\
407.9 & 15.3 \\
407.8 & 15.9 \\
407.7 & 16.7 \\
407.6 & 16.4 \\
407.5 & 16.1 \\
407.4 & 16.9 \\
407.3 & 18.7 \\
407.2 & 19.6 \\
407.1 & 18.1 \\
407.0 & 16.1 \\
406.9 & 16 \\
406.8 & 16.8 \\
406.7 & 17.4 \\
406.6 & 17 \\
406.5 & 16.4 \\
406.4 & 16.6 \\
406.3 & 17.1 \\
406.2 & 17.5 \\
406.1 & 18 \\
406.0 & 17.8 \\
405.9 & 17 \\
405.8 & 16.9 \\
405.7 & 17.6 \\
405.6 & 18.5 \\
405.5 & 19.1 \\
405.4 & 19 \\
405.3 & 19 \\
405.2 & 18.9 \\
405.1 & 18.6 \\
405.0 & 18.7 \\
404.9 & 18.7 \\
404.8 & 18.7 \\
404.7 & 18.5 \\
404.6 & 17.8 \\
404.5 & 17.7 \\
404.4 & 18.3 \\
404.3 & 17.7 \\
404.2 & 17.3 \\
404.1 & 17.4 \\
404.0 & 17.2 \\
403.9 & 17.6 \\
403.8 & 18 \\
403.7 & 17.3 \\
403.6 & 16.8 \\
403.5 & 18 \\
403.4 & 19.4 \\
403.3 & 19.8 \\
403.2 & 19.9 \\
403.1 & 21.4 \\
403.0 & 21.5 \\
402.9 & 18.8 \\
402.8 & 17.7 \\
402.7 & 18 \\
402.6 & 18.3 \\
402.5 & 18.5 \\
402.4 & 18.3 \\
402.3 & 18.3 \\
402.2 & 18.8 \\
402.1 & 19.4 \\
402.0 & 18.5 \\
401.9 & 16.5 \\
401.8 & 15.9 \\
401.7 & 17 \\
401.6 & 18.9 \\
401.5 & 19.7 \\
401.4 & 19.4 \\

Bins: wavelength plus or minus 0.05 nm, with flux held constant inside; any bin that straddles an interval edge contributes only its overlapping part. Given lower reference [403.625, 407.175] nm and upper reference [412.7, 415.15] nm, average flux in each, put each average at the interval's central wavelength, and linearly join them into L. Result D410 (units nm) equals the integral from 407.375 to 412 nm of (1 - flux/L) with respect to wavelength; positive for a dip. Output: 0.48 nm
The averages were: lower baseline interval 17.7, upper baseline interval 15.9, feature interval 15.1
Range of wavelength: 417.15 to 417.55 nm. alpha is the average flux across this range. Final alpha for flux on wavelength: 17.2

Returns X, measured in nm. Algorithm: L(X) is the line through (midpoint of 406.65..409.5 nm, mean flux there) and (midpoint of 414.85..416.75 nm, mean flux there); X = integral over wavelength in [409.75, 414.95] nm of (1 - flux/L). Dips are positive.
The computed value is 0.52 nm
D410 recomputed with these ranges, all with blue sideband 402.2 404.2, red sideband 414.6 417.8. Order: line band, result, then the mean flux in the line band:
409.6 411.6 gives 0.49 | 13.3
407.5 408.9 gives 0.13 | 16.3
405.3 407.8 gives 0.10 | 17.4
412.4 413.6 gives 0.02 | 17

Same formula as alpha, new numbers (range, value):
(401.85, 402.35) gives 18.3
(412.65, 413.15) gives 16.2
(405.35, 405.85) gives 18.2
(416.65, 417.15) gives 17.9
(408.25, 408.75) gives 16.4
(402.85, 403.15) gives 20.6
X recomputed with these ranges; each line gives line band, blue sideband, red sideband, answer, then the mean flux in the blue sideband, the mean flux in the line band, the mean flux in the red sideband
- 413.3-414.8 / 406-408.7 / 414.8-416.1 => 0.11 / 16.8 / 16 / 17.3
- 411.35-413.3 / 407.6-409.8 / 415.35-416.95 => 0.01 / 16.1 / 16.5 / 17.2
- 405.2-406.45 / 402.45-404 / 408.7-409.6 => -0.01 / 18.7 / 17.9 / 16.5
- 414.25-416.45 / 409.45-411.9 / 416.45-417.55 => -0.06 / 13.9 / 16.9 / 17.3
